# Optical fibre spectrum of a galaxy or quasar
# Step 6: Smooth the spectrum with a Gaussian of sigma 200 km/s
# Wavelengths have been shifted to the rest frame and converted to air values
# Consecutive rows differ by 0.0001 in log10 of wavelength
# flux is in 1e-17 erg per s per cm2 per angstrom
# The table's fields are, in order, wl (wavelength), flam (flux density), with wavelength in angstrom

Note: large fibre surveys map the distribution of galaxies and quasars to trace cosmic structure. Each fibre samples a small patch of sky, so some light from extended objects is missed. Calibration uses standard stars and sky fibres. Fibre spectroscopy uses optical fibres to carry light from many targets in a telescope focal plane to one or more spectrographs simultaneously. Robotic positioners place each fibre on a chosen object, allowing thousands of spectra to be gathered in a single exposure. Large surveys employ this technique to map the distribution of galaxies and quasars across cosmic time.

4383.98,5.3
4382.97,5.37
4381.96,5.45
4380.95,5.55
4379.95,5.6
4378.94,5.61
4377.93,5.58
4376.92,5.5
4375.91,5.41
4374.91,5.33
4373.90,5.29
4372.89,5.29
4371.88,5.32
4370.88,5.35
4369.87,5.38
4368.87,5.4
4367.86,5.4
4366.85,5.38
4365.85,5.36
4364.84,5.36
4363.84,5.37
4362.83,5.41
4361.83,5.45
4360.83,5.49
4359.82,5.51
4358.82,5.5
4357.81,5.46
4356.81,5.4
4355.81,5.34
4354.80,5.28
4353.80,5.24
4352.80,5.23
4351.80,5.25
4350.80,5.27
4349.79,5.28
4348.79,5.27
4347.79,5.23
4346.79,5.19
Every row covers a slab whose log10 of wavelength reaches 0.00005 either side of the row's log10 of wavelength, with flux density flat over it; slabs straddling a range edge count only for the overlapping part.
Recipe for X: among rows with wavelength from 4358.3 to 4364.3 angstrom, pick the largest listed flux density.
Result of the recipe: 5.51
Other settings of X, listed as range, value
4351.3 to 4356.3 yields 5.34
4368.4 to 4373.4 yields 5.4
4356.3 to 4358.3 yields 5.46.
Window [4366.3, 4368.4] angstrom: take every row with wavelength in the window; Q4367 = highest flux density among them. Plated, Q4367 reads 5.4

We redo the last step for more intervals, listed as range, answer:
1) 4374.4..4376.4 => 5.41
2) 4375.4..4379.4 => 5.61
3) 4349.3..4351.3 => 5.28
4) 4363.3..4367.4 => 5.38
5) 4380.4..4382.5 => 5.55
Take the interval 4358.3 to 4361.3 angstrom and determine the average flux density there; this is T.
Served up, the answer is 5.48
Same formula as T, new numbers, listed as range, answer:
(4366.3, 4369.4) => 5.4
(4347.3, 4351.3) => 5.26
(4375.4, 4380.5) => 5.55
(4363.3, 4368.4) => 5.37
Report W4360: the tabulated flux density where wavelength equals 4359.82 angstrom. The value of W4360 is 5.51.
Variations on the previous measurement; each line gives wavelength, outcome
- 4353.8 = 5.24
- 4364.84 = 5.36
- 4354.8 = 5.28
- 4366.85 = 5.38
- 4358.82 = 5.5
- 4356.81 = 5.4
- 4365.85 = 5.36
